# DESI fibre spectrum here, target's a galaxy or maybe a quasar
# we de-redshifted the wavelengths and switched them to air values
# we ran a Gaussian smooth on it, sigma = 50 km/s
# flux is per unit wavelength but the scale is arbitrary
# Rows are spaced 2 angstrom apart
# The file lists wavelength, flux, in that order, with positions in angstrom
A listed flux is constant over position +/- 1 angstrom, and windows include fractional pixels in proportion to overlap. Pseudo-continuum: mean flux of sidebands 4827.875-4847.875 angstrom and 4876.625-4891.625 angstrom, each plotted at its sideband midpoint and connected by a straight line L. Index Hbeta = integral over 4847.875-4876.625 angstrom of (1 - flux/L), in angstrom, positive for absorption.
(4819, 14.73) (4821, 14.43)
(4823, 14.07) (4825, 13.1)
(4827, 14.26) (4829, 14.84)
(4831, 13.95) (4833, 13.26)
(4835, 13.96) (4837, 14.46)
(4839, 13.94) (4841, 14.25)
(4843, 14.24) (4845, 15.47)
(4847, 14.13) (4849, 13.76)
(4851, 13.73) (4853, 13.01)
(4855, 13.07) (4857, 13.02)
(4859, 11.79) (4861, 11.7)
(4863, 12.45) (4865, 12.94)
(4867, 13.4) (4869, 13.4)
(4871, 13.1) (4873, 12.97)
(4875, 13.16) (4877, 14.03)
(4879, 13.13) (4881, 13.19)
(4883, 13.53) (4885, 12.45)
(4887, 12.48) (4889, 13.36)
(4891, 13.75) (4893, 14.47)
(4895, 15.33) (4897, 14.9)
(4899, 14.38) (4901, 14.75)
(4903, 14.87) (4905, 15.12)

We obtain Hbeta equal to 1.5 angstrom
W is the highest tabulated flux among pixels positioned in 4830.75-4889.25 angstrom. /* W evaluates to 15.47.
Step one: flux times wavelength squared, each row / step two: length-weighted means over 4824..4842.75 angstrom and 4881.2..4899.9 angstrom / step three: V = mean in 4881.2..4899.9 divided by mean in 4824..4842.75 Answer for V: 1.0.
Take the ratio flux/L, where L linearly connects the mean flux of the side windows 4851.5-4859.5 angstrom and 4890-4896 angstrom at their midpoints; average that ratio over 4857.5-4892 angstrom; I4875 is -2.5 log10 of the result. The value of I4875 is 0.06 mag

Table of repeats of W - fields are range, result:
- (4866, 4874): 13.4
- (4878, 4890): 13.53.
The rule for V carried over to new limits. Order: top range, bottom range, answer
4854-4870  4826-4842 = 0.91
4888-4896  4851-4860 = 1.13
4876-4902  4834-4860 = 1.02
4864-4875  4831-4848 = 0.94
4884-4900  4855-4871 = 1.10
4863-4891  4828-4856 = 0.95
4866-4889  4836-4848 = 0.93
